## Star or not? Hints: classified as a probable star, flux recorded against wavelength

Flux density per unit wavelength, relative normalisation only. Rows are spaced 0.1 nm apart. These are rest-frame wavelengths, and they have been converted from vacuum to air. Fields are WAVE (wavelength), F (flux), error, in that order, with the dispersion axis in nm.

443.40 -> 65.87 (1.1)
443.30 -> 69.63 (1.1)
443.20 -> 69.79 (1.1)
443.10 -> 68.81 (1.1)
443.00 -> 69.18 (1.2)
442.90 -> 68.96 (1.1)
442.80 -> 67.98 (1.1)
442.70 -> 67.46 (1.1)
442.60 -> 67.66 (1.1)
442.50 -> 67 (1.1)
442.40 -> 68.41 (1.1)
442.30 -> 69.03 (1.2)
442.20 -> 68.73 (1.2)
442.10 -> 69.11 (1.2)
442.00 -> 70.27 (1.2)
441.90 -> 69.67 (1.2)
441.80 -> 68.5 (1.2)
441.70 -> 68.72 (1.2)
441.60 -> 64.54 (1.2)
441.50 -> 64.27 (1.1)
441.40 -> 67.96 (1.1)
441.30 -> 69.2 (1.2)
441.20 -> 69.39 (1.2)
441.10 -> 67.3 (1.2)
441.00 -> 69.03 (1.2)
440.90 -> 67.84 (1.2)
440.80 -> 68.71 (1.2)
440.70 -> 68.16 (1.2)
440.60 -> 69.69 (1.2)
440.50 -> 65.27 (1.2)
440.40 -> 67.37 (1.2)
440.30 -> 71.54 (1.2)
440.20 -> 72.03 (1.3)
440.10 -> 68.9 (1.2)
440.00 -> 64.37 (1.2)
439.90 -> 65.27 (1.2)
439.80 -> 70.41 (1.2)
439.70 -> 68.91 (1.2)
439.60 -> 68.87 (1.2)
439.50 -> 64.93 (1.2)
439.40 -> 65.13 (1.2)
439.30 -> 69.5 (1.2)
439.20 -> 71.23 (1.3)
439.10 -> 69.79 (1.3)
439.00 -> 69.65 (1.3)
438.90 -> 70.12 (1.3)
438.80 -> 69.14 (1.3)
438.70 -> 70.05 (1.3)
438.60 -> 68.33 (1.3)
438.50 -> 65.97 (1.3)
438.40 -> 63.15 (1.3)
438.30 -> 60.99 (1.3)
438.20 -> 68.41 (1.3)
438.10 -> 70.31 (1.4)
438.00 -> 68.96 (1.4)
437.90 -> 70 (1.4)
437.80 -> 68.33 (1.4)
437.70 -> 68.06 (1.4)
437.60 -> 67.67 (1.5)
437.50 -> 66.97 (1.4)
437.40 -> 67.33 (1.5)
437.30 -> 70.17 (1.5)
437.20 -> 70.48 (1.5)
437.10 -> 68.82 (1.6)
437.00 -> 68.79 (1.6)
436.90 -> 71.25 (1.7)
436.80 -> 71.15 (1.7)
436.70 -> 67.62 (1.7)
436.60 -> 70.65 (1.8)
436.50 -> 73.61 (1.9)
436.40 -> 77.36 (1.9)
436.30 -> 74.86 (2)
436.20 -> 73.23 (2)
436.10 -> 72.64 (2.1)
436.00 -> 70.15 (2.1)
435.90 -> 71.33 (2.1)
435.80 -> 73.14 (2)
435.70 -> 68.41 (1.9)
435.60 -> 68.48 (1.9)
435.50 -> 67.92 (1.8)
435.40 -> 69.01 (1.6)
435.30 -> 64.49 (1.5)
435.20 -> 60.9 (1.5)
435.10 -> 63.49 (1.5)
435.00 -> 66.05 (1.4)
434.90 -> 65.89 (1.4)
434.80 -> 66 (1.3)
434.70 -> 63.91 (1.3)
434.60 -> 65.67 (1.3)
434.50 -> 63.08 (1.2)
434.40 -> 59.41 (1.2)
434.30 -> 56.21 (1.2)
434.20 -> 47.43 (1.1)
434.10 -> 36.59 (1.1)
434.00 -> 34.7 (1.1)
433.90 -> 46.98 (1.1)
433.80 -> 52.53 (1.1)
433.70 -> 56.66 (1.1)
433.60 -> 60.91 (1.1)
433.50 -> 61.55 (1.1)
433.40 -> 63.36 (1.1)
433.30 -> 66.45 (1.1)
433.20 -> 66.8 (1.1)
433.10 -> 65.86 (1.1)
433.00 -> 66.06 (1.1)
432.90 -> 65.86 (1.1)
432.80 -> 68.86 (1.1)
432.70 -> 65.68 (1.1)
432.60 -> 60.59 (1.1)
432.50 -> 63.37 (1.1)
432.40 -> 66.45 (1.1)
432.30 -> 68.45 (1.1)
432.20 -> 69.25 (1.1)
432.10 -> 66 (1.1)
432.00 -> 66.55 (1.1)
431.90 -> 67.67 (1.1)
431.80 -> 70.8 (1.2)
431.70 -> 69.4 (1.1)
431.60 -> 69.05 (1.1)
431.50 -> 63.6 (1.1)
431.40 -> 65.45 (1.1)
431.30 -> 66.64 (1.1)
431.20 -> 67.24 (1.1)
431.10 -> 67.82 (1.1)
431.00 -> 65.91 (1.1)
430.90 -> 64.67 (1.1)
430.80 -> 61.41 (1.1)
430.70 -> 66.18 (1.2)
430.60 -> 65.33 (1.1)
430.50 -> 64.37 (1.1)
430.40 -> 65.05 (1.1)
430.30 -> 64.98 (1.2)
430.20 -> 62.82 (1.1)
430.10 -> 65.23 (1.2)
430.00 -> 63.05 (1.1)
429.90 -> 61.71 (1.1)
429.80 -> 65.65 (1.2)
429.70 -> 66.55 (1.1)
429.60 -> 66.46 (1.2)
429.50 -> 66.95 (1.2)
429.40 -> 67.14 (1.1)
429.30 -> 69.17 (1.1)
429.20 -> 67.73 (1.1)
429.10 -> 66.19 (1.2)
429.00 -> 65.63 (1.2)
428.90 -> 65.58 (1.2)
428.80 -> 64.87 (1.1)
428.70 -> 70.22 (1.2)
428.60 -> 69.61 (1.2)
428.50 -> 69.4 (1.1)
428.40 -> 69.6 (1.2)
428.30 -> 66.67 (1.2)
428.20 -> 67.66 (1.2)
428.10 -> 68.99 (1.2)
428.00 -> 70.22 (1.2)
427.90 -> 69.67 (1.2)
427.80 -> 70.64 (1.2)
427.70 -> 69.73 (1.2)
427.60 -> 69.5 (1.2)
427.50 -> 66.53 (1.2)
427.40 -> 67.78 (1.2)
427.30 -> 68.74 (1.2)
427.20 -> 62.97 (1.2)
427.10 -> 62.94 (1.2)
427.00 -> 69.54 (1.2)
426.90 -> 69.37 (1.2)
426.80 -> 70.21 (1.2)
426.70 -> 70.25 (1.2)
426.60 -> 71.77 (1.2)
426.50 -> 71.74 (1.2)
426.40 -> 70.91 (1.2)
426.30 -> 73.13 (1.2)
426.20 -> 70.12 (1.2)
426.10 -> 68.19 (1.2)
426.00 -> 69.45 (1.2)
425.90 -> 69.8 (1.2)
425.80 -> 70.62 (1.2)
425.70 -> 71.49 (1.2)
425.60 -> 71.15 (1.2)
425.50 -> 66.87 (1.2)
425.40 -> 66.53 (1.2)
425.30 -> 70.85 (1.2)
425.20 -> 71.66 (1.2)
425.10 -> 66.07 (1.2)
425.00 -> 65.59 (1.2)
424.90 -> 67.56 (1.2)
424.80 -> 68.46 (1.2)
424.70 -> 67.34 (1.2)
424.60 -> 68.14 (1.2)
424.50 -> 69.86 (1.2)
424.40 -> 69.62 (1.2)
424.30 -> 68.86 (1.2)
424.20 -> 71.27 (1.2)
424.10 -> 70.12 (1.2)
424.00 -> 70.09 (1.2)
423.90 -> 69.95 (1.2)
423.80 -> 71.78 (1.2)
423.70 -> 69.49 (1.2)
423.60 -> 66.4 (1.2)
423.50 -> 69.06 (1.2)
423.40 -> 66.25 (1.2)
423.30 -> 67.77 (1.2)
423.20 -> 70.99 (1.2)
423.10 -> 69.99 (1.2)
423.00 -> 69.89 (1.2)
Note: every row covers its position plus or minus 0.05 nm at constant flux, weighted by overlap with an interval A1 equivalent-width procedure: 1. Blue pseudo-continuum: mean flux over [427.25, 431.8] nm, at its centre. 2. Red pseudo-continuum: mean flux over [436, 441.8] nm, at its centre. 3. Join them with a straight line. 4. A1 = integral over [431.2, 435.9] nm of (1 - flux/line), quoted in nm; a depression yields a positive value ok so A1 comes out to 0.31 nm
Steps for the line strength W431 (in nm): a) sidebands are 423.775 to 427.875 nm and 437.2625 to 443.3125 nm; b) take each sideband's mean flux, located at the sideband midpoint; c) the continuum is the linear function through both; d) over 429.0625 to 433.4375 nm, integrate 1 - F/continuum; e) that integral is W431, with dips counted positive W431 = 0.18 nm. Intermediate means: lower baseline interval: 69.2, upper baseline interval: 68.2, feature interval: 66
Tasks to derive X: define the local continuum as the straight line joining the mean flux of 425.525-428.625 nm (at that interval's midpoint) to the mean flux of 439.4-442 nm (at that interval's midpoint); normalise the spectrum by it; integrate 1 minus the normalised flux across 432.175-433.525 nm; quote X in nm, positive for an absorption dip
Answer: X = 0.061 nm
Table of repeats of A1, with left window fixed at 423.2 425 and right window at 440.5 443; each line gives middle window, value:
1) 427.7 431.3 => 0.11 nm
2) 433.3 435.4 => 0.31 nm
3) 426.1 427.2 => -0.01 nm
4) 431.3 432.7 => 0.04 nm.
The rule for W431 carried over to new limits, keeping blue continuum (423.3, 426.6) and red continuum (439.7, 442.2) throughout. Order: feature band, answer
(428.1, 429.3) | 0.02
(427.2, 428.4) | 0.01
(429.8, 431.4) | 0.09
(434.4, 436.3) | 0.03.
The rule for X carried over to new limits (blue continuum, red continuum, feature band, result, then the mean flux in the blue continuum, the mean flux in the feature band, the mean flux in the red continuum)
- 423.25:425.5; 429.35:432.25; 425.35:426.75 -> -0.044 nm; 68.7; 70.1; 66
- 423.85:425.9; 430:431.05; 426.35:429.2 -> -0.072 nm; 69.1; 68.4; 64.5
